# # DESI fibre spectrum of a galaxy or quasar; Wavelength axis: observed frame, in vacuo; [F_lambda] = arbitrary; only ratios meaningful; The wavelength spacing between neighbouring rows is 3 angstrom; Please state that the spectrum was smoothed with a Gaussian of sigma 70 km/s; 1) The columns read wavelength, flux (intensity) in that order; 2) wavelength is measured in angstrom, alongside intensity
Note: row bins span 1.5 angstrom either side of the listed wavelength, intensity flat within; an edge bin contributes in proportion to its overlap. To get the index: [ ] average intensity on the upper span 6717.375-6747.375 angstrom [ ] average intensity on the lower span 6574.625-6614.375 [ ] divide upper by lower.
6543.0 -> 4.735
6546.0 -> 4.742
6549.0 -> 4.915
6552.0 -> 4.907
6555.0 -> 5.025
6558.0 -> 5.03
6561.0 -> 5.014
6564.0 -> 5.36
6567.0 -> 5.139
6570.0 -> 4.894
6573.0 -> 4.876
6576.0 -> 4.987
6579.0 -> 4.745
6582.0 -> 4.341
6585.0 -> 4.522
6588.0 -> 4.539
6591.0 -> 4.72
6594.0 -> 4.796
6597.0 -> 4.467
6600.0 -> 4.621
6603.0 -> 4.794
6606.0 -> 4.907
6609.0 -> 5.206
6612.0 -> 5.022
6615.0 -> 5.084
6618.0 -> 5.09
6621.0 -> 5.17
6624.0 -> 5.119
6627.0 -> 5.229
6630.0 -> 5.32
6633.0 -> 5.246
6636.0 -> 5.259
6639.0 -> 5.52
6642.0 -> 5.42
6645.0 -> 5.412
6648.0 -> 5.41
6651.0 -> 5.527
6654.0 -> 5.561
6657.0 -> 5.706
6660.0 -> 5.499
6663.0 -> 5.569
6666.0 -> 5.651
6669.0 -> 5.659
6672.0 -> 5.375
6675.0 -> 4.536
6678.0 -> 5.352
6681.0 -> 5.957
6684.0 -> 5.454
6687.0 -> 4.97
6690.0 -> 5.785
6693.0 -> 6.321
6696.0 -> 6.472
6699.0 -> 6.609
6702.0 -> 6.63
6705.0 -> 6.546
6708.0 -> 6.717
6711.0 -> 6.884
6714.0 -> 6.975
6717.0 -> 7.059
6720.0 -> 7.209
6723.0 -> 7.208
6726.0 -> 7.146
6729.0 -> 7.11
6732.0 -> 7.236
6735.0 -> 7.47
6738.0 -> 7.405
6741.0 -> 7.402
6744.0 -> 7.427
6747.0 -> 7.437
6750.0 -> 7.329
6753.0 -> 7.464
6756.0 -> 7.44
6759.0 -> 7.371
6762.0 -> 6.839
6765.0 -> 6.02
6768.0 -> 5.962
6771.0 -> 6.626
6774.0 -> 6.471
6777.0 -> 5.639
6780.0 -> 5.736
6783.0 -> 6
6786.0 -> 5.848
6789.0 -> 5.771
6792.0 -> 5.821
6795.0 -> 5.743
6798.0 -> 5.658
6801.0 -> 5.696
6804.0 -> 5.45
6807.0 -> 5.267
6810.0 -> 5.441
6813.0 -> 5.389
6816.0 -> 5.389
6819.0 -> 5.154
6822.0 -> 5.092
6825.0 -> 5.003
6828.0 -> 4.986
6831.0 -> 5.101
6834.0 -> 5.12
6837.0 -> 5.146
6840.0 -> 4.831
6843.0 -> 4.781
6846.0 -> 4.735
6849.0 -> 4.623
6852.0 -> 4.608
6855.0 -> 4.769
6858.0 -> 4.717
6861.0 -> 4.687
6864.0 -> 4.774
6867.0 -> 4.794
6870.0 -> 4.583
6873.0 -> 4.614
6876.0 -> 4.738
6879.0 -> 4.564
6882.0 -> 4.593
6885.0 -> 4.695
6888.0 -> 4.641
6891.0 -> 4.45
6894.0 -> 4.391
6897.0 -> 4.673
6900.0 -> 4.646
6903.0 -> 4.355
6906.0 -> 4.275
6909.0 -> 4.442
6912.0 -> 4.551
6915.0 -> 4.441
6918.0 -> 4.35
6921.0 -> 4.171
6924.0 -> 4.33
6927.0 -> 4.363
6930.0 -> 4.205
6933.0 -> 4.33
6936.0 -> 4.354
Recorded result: 1.5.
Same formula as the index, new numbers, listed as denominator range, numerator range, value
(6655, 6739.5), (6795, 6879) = 0.80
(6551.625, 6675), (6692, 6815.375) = 1.28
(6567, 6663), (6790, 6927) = 0.96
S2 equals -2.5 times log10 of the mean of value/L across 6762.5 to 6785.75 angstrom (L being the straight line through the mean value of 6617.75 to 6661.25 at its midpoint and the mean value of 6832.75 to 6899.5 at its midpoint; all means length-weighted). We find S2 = -0.22 mag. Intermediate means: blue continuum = 5.37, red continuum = 4.7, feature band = 6.09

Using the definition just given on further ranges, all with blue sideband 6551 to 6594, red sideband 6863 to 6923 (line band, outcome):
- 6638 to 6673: -0.16 mag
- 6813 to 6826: -0.13 mag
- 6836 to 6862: -0.04 mag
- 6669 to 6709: -0.23 mag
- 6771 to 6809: -0.24 mag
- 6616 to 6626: -0.07 mag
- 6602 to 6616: -0.04 mag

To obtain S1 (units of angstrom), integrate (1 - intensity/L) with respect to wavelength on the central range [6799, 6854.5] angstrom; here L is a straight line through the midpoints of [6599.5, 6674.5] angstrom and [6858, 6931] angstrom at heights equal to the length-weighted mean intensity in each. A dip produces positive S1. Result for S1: -4.39 angstrom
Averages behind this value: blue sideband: 5.29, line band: 5.1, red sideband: 4.52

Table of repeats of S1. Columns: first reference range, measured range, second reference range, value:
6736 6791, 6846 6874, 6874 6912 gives 2.2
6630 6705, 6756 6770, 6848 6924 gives -4.0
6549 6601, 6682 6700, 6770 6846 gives -2.7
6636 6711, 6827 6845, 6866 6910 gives -0.5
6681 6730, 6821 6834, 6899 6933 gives 0.6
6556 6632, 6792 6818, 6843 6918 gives -4.6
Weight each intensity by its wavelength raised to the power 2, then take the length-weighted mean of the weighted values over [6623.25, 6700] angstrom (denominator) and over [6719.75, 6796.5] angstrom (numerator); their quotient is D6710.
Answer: 1.3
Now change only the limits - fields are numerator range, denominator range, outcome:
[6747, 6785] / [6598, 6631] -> 1.37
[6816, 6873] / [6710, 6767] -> 0.70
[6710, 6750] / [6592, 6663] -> 1.44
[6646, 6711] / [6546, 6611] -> 1.23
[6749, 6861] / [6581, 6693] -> 1.14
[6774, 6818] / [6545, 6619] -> 1.24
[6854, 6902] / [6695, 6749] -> 0.69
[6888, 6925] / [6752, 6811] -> 0.75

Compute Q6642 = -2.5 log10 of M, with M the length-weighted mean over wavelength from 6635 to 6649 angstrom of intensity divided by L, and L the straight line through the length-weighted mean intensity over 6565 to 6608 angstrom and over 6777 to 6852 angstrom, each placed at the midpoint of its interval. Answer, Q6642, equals -0.11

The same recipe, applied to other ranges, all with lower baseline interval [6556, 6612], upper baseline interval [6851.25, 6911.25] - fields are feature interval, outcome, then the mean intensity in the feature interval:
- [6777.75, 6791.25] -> -0.24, 5.83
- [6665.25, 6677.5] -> -0.11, 5.29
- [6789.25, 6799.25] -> -0.23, 5.75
